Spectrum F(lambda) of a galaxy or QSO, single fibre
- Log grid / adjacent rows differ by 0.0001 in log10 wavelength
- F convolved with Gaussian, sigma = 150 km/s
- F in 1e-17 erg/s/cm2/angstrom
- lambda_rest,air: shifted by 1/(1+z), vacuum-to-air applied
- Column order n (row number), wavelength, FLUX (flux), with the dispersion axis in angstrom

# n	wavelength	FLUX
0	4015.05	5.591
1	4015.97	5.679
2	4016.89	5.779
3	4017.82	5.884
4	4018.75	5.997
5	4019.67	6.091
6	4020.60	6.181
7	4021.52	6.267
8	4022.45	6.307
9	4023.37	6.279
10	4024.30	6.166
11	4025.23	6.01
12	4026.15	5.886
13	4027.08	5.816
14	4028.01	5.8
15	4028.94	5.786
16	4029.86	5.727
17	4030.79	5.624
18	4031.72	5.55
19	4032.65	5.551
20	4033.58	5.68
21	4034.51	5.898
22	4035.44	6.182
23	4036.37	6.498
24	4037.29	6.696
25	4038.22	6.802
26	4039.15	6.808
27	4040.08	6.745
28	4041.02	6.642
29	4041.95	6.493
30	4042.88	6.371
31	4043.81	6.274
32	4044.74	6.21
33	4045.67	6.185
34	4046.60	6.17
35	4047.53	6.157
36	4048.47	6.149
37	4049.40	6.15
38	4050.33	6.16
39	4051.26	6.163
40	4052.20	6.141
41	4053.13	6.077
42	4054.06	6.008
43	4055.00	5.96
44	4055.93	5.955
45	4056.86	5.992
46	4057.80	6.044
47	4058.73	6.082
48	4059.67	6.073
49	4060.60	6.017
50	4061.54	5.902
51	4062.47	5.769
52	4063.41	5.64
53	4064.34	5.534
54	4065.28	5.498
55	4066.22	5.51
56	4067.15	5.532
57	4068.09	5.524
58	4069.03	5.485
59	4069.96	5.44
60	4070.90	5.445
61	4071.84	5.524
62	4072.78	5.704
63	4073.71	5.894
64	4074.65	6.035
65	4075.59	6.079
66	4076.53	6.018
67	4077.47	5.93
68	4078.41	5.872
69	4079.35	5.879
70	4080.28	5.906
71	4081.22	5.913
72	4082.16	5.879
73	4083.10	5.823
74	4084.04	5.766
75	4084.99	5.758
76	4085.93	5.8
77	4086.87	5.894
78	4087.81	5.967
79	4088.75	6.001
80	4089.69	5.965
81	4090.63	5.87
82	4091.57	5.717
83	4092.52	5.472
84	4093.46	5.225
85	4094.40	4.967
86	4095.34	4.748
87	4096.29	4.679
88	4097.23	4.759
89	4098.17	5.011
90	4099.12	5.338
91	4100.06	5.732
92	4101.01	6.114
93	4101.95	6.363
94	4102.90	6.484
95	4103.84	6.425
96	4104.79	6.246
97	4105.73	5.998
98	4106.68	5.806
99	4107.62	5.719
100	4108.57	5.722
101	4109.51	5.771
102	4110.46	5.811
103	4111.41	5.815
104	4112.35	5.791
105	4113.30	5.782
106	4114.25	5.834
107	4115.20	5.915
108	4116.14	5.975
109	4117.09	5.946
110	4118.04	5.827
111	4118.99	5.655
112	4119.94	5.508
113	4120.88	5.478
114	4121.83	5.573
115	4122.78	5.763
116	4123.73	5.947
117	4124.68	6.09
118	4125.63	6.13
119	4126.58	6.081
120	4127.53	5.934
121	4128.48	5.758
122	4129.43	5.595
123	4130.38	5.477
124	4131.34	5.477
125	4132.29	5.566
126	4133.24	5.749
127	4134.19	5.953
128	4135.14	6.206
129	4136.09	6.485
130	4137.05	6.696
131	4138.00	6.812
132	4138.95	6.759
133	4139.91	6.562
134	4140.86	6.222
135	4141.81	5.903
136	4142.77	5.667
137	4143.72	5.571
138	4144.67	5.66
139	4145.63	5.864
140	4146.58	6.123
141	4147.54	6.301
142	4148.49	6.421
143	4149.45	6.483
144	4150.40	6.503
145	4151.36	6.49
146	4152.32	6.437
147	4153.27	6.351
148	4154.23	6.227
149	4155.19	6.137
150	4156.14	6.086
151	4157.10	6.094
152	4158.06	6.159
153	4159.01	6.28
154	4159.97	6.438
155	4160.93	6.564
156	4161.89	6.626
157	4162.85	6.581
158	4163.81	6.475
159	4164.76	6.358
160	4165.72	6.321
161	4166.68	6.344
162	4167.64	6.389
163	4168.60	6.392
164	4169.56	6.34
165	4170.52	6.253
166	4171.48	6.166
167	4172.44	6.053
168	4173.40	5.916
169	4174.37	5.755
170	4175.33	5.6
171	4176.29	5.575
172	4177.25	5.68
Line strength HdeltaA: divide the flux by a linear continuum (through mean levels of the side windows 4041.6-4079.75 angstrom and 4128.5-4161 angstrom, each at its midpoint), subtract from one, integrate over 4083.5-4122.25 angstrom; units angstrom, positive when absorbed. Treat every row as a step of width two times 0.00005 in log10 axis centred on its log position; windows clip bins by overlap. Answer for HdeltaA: 2.1 angstrom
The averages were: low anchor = 5.93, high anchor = 6.15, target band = 5.71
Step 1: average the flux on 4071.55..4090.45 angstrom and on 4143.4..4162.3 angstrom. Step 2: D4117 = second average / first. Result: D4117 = 1.1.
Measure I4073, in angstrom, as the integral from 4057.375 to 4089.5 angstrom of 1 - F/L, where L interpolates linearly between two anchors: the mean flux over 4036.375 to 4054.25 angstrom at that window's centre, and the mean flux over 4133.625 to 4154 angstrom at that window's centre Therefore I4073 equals 2.66 angstrom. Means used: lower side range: 6.35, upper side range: 6.26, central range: 5.8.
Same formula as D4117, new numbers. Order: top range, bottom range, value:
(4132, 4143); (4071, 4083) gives 1.06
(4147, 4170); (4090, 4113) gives 1.13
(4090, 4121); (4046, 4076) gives 0.97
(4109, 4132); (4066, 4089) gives 1.00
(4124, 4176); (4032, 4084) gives 1.03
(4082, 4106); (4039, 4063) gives 0.92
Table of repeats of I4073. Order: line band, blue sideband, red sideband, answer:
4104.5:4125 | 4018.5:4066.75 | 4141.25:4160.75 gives 1.1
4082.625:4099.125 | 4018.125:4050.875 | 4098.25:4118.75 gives 1.3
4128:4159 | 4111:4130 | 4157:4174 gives -0.2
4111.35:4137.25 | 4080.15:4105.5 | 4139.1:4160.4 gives 0.5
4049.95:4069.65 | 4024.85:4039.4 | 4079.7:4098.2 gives -0.2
